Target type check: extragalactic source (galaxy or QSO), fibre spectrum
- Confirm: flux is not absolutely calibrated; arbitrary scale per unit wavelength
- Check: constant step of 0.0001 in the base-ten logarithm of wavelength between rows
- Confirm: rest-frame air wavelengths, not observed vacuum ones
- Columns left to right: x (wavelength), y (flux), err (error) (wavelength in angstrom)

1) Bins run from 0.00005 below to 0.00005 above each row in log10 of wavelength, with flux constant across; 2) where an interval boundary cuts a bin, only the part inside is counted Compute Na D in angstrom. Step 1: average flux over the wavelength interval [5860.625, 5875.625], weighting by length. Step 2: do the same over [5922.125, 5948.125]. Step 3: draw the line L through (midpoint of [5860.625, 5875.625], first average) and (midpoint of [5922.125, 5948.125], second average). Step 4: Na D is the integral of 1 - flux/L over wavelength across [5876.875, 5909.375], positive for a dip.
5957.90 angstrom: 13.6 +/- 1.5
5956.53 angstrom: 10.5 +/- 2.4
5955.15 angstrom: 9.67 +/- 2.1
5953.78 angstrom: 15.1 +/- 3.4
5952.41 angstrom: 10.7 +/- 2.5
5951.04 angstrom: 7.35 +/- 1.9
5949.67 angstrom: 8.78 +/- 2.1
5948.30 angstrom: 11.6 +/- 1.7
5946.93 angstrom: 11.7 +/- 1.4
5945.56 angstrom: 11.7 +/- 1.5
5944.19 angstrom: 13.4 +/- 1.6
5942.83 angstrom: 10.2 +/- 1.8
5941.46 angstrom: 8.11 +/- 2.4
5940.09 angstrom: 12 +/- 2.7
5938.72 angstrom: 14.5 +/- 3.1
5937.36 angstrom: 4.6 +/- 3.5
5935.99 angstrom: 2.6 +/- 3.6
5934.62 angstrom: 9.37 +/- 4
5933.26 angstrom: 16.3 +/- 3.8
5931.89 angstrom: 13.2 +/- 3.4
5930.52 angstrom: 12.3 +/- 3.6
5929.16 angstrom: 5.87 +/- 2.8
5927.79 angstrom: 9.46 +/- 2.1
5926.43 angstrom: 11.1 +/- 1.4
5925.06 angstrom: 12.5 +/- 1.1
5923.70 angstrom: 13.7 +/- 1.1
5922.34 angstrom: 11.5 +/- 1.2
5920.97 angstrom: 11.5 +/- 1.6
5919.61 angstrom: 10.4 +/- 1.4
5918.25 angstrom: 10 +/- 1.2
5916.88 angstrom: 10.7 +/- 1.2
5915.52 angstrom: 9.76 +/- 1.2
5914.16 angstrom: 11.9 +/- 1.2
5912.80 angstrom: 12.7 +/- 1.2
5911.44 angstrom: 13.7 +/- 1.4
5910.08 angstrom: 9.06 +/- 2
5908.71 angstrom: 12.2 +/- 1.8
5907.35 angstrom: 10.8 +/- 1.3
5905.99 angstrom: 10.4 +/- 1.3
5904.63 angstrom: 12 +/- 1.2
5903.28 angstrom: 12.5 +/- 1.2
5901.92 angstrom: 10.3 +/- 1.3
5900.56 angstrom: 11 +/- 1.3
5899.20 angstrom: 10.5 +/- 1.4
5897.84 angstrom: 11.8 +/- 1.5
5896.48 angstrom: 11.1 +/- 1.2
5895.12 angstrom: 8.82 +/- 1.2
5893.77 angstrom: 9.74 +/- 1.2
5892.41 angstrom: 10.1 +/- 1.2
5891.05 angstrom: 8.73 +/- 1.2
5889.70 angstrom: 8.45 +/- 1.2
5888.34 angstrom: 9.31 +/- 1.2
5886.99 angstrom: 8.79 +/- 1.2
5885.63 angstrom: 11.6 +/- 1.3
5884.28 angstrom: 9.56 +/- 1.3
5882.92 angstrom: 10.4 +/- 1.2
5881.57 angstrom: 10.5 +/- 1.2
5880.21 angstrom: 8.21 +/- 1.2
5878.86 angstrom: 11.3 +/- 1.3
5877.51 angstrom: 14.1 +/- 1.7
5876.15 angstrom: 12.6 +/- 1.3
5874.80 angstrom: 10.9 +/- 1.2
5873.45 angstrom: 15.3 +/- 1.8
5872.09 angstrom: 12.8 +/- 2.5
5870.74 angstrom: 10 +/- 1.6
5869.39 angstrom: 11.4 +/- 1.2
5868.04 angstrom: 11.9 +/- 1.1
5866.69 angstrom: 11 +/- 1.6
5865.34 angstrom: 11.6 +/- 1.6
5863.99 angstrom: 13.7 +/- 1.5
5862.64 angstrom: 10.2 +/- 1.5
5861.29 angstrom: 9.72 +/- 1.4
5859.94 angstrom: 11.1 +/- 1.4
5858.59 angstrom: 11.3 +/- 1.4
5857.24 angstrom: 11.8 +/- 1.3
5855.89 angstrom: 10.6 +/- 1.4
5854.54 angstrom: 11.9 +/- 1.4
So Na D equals 2.39 angstrom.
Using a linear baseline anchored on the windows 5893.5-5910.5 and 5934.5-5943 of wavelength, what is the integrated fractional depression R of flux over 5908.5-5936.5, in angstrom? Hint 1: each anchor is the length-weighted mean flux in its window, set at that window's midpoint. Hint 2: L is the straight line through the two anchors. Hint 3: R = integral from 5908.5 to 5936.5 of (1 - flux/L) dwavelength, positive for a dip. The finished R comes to -4.0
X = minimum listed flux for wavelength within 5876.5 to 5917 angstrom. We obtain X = 8.21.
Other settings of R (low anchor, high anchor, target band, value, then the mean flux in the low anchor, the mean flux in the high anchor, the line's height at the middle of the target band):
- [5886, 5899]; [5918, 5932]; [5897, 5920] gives -1.84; 9.73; 11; 10.4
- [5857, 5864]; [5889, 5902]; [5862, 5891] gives -1.30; 11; 10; 10.6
